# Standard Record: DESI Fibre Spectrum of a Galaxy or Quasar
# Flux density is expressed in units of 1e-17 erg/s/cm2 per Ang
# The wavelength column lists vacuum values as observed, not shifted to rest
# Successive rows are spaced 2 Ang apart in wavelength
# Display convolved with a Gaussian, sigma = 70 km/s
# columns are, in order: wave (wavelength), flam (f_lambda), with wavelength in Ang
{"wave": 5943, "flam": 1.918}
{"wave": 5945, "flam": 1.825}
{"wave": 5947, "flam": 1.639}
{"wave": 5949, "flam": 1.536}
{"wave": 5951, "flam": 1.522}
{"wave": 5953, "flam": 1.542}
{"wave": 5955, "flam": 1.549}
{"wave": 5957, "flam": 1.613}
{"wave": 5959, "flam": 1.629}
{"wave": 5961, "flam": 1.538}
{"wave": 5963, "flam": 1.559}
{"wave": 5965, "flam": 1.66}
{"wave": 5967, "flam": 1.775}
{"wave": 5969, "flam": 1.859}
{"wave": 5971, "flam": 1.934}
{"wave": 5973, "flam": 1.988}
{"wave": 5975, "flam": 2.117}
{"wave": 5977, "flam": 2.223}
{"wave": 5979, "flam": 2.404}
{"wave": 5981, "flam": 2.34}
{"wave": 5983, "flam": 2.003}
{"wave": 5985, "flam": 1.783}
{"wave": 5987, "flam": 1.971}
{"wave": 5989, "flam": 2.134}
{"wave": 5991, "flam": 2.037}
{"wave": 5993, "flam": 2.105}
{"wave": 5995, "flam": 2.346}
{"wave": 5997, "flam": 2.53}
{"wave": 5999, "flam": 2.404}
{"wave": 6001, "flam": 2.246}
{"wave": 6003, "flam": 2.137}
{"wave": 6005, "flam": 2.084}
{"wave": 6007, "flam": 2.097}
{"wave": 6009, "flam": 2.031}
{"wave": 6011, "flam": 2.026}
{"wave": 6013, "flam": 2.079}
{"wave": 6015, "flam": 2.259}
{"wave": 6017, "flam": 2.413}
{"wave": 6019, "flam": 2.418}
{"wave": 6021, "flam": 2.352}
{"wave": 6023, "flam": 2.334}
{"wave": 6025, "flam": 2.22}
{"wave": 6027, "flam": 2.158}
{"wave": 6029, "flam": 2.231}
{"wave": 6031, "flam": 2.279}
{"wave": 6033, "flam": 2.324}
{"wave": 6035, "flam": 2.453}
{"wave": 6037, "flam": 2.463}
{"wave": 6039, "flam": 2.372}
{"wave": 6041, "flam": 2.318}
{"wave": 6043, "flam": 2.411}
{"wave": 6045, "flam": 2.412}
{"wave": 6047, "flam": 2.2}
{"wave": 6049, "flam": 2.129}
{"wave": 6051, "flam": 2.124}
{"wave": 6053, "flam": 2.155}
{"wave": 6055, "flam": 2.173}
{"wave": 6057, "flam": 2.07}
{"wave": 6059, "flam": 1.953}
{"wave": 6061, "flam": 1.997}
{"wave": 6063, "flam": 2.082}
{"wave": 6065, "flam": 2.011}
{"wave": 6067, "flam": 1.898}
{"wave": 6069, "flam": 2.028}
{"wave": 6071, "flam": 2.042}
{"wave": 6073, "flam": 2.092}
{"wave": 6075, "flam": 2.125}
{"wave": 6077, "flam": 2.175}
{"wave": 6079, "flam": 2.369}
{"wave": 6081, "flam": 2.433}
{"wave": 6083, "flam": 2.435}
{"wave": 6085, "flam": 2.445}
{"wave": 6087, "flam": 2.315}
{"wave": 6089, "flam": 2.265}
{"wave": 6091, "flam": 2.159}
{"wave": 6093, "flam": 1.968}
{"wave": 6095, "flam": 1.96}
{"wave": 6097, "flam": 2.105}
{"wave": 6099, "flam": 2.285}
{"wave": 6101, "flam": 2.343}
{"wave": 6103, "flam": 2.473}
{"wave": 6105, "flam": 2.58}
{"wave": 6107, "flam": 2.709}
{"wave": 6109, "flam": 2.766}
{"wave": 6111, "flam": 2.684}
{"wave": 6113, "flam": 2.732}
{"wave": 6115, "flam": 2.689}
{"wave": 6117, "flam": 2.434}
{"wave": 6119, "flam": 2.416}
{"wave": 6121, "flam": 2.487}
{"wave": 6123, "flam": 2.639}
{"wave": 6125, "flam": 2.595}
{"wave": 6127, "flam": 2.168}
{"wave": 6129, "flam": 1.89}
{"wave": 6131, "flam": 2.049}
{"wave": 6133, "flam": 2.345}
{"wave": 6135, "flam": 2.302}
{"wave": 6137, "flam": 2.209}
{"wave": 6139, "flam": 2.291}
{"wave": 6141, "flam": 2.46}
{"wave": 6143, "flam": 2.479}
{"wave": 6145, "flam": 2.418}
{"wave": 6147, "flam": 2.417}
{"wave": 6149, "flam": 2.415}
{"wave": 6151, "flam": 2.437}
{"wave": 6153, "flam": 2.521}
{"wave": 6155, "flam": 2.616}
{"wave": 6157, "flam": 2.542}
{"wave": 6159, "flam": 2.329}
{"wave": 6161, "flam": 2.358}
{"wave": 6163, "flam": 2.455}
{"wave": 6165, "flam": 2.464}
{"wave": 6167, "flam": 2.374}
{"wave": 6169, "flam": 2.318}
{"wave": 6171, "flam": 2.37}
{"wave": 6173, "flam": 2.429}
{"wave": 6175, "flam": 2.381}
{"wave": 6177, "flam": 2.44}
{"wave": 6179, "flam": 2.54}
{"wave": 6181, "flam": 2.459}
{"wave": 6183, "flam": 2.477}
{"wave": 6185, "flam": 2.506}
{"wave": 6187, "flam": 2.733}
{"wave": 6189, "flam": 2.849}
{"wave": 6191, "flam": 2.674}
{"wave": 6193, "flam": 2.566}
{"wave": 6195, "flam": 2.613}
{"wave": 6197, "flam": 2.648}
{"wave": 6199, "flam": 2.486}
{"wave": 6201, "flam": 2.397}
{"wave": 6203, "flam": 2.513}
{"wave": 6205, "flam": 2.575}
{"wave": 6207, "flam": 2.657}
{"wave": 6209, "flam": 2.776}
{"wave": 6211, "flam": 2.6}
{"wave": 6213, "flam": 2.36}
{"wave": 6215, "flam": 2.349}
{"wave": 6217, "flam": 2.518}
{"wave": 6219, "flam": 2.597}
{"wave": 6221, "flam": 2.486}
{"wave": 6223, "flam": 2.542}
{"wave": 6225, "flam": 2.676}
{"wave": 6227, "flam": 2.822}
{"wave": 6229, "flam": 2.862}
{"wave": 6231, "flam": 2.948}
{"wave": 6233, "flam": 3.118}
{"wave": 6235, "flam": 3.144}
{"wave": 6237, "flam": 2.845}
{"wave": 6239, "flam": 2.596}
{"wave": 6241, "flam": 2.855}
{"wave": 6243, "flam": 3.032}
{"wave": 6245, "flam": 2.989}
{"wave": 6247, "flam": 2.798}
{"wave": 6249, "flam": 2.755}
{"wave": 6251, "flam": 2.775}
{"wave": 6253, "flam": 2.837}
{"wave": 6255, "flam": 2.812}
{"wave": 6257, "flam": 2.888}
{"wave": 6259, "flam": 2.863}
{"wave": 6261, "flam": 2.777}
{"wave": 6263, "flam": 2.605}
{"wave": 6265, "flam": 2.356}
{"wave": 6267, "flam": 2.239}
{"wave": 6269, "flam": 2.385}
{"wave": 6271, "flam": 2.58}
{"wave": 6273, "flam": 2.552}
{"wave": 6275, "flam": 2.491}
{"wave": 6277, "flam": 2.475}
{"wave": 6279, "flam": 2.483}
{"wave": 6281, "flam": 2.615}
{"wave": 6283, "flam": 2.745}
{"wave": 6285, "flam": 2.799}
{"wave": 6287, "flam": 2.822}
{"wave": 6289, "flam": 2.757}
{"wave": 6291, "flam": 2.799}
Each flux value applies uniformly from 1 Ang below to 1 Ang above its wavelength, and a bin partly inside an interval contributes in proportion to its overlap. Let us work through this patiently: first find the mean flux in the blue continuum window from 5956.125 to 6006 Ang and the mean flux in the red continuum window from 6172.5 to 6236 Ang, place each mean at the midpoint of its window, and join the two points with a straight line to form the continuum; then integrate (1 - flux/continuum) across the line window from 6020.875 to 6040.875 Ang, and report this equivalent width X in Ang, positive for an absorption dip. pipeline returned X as -1.5 Ang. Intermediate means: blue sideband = 2.02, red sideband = 2.62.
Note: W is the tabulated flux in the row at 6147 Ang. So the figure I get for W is 2.417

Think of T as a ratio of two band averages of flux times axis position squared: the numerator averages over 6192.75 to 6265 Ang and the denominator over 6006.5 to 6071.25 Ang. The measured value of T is 1.31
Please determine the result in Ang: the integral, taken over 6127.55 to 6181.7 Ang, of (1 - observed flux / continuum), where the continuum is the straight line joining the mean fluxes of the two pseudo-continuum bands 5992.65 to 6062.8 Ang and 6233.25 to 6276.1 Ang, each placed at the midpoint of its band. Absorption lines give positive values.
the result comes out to 2.9 Ang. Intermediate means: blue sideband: 2.24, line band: 2.38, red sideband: 2.73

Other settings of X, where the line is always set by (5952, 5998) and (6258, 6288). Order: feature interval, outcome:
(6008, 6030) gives -2.08 Ang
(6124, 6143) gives 0.13 Ang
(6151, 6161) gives -0.64 Ang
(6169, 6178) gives -0.09 Ang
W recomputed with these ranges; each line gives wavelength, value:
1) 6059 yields 1.953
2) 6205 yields 2.575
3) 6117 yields 2.434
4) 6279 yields 2.483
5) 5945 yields 1.825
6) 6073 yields 2.092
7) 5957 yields 1.613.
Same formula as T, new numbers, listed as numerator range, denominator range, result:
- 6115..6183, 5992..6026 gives 1.12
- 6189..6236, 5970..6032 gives 1.30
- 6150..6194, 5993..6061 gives 1.17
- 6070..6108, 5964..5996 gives 1.16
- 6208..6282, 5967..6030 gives 1.35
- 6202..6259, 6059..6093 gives 1.33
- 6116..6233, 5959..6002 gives 1.31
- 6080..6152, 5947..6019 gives 1.25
